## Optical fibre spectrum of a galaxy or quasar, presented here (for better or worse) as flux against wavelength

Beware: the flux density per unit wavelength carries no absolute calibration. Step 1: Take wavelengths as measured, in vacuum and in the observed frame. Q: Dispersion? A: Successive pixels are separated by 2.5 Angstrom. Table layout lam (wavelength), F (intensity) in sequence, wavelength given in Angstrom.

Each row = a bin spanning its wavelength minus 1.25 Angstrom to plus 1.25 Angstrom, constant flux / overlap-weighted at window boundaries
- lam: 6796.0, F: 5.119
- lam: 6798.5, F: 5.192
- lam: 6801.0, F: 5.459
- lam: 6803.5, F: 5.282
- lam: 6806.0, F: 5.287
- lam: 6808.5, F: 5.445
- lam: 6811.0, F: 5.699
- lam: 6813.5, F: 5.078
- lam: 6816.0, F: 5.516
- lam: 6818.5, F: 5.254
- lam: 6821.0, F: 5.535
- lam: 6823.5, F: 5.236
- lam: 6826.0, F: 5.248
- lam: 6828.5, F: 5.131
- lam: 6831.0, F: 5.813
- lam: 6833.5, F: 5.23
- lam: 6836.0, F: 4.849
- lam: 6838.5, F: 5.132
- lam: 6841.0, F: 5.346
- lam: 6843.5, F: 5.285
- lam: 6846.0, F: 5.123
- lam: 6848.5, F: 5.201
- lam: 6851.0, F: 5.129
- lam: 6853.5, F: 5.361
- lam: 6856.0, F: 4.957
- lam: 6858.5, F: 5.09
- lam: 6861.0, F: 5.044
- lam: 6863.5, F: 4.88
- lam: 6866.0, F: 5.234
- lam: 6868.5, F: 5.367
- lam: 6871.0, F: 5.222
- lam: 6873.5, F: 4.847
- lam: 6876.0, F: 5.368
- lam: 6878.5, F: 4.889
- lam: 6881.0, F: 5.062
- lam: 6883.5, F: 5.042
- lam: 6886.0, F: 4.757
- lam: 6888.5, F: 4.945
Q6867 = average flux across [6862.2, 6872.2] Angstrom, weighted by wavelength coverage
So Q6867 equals 5.17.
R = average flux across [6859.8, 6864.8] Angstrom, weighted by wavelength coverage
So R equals 4.96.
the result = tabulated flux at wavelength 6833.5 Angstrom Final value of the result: 5.23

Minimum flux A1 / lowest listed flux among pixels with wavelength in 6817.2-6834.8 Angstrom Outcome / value 5.131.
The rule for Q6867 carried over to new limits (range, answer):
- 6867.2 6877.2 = 5.2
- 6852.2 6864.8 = 5.07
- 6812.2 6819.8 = 5.29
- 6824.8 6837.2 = 5.26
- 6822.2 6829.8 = 5.21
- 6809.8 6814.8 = 5.39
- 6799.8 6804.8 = 5.37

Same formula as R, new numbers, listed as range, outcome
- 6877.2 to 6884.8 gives 5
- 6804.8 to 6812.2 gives 5.48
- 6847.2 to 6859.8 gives 5.15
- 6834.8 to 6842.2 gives 5.11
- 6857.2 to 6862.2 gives 5.07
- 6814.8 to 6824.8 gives 5.38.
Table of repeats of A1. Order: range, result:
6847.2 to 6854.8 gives 5.129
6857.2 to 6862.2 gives 5.044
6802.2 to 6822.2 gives 5.078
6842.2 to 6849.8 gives 5.123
